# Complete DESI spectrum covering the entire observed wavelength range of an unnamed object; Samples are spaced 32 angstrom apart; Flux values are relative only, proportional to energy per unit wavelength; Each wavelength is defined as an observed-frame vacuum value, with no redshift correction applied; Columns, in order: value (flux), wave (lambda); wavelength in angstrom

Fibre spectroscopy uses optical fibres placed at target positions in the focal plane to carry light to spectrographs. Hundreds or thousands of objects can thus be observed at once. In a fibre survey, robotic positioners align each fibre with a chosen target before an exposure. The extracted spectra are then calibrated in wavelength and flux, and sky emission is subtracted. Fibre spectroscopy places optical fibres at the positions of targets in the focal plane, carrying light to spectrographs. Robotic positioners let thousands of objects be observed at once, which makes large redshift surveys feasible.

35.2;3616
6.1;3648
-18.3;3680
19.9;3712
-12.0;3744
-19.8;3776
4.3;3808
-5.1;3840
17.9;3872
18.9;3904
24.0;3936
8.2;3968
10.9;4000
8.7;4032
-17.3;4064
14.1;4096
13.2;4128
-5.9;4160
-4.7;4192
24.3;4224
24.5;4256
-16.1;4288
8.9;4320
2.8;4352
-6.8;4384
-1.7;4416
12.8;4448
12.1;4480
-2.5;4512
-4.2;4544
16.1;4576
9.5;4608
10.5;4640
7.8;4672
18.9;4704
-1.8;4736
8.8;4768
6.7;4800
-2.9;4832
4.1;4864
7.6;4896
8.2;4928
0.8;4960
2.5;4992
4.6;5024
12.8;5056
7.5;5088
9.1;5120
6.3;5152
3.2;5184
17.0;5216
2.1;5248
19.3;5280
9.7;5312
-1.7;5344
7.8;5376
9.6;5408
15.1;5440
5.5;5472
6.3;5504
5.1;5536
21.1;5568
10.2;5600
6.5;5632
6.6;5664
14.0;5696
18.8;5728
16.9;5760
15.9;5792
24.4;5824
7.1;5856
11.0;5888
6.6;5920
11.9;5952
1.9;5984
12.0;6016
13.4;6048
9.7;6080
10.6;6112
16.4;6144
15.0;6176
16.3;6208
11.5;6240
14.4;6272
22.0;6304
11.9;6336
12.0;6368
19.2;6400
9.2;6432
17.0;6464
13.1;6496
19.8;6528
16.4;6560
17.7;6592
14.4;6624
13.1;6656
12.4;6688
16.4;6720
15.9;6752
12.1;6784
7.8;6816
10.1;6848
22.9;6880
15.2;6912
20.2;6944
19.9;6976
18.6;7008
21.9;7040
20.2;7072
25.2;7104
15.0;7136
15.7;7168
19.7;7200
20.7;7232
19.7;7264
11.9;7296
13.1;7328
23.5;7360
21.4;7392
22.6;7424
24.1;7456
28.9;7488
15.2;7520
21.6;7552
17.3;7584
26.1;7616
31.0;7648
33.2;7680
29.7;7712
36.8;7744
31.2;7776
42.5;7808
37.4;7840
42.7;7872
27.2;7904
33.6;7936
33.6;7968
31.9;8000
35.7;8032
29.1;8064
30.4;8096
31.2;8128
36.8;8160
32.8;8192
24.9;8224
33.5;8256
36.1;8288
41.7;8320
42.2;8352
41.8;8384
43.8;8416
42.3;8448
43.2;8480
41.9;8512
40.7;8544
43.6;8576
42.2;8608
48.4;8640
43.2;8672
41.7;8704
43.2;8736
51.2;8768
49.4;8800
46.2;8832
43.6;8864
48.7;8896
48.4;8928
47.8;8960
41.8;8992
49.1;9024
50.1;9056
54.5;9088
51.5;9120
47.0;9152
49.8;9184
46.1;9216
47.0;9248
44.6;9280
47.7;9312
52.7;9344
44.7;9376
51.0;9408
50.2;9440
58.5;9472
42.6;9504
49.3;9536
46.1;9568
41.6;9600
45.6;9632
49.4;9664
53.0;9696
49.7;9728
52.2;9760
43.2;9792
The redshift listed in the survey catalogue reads 0.910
